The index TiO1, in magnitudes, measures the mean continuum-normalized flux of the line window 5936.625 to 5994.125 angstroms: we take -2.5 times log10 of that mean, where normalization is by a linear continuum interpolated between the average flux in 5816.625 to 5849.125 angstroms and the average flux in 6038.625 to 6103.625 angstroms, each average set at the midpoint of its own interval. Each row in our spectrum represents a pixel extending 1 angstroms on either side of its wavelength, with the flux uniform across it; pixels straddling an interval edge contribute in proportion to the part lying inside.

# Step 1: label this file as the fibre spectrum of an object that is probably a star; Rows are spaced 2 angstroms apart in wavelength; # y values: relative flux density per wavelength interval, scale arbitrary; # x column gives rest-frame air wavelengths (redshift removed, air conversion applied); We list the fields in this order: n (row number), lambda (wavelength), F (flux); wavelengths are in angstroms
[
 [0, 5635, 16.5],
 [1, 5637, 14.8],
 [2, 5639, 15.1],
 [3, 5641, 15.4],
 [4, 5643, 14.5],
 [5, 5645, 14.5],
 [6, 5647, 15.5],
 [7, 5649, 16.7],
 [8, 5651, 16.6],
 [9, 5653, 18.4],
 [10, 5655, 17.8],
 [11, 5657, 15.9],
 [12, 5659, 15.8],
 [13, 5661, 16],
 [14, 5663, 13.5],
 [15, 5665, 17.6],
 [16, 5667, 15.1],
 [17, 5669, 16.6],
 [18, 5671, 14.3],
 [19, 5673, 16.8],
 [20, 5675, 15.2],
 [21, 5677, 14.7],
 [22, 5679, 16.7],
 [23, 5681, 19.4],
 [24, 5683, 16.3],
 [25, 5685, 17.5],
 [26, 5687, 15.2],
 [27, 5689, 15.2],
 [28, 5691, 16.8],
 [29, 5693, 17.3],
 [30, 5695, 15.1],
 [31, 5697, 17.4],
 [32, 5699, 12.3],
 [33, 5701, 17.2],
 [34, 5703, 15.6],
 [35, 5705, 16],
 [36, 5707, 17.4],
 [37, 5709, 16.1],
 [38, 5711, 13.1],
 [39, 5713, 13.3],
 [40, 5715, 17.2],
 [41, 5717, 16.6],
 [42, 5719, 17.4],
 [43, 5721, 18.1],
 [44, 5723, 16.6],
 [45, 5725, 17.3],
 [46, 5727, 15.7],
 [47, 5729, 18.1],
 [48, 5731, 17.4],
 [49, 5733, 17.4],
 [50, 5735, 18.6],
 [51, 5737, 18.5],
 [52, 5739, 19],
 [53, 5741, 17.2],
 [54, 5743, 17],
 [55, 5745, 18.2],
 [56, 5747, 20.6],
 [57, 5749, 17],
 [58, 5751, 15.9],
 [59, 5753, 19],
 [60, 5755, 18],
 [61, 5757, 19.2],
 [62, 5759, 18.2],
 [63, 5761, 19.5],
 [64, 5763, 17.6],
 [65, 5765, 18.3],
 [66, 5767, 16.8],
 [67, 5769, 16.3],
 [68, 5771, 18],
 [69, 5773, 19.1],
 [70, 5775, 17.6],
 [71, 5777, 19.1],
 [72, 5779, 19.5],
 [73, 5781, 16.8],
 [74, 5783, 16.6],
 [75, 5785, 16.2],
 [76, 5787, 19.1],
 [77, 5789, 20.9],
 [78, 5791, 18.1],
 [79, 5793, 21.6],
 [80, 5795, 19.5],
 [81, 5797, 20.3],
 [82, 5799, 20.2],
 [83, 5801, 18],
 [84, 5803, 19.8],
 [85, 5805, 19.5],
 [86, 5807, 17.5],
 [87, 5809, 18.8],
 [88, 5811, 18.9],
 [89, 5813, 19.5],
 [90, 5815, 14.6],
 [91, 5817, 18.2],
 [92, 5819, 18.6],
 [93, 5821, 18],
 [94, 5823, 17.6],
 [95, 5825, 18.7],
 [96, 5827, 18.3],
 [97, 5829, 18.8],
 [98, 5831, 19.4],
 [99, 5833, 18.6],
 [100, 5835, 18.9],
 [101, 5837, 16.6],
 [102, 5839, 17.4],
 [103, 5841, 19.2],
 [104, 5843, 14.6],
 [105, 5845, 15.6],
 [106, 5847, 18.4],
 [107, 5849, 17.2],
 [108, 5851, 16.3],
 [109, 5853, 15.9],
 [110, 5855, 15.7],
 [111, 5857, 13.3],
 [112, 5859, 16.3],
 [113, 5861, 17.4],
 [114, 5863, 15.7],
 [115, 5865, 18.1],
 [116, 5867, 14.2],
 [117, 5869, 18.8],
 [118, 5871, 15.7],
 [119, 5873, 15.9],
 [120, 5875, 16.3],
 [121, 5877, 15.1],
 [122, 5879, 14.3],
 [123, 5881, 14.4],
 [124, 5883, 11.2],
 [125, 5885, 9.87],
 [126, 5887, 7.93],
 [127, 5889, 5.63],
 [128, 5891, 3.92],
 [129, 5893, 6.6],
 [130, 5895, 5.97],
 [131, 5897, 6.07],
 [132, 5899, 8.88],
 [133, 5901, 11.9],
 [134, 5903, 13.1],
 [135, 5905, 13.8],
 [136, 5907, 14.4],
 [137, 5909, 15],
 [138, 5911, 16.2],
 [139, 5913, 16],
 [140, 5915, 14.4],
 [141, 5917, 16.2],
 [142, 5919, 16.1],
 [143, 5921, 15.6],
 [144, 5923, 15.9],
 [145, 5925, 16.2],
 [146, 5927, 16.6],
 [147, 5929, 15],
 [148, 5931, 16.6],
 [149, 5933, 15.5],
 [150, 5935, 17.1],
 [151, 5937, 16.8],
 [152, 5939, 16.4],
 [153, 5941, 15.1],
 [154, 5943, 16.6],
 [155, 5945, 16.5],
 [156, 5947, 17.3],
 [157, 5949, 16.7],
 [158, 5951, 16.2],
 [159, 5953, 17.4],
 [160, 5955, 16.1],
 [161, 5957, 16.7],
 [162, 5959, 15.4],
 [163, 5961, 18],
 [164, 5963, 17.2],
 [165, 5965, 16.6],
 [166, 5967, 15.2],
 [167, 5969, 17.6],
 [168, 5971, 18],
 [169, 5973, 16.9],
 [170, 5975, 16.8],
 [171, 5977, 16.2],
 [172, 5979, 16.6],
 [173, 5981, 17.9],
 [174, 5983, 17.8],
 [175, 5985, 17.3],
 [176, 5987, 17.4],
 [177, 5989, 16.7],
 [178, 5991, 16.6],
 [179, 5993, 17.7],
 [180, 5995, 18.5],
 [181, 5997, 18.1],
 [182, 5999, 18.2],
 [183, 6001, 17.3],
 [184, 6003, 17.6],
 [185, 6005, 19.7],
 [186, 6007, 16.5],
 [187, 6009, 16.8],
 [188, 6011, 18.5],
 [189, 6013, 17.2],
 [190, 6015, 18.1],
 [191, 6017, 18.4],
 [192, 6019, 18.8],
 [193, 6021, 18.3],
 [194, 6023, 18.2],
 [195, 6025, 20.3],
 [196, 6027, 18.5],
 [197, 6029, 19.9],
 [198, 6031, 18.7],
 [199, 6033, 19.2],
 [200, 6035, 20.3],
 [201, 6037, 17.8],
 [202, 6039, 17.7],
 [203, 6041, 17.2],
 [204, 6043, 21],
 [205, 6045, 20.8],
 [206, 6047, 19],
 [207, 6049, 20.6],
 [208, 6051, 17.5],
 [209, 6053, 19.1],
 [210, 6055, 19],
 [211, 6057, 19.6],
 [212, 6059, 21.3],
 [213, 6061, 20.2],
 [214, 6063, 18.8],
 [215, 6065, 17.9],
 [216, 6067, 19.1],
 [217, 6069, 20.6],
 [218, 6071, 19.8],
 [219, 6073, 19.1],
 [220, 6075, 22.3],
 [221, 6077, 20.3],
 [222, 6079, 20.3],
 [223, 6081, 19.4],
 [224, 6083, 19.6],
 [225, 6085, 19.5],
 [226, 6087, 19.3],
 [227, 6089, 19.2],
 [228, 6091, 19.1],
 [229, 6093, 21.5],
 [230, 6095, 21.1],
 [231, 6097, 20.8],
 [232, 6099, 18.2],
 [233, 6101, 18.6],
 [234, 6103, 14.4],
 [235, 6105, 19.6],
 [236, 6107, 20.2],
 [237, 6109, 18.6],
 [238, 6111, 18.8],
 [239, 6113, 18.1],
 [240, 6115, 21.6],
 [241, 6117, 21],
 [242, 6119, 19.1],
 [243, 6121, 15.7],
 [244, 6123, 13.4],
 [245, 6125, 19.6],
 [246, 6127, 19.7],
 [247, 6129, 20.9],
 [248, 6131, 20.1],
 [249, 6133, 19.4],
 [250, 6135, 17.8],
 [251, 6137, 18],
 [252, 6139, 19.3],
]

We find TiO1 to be 0.12 mag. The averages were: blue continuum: 17.9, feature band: 16.8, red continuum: 19.5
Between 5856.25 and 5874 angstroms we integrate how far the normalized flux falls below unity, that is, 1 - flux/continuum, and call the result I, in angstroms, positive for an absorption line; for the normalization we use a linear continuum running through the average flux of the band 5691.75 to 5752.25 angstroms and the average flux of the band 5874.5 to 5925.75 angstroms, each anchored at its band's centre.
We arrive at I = -4.1 angstroms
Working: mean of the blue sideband 16.8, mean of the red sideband 12.3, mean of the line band 16.2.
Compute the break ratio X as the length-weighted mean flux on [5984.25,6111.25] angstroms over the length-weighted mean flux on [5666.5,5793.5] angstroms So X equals 1.1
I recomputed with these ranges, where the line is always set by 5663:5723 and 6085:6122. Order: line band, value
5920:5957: 3.3 angstroms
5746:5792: -4.1 angstroms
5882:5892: 5.6 angstroms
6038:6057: -0.4 angstroms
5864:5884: 2.3 angstroms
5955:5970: 1.2 angstroms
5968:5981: 0.8 angstroms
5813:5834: -1.3 angstroms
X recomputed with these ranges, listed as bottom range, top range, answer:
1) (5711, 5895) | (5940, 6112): 1.09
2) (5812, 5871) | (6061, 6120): 1.13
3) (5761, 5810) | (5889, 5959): 0.77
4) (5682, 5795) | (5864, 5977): 0.84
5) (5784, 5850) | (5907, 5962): 0.88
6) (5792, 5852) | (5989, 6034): 1.00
